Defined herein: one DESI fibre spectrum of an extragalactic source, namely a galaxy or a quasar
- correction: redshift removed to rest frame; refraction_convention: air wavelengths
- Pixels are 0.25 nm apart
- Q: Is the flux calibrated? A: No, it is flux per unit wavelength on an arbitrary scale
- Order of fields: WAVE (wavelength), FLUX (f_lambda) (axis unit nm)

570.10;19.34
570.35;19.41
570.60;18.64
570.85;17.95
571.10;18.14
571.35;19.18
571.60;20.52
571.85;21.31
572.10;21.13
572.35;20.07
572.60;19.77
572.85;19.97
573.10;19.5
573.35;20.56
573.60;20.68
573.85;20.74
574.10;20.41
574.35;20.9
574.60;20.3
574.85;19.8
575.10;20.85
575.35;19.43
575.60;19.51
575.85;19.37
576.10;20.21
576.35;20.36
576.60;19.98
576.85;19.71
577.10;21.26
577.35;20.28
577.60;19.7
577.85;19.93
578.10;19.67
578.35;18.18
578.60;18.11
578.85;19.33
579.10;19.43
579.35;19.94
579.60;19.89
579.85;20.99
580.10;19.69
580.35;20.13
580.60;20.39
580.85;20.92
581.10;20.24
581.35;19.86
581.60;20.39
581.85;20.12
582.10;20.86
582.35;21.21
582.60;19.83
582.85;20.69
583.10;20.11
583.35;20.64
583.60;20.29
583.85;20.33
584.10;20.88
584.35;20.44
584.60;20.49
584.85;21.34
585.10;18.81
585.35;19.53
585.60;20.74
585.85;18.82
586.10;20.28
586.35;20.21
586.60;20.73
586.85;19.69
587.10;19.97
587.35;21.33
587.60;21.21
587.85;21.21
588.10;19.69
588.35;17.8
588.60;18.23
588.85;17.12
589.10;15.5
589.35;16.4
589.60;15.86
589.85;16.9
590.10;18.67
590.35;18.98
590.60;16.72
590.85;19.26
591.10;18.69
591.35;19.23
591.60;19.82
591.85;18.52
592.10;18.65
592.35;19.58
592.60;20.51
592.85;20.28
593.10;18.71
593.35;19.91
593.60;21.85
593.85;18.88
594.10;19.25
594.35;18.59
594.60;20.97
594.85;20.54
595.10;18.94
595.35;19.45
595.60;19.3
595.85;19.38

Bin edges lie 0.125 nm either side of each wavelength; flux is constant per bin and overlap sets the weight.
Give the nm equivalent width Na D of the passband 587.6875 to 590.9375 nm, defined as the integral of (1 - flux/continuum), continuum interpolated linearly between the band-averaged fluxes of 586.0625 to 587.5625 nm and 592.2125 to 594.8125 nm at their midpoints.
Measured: 0.37 nm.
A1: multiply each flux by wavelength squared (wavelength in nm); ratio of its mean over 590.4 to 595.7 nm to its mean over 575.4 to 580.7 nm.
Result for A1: 1.0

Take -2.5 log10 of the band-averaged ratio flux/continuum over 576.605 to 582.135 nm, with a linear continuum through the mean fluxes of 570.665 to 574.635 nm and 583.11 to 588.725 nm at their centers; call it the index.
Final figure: 0.01 mag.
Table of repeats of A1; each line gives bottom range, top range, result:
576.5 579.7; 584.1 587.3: 1.05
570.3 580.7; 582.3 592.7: 1.02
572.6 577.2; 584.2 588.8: 1.03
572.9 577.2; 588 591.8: 0.93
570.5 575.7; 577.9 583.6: 1.03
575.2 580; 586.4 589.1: 1.02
